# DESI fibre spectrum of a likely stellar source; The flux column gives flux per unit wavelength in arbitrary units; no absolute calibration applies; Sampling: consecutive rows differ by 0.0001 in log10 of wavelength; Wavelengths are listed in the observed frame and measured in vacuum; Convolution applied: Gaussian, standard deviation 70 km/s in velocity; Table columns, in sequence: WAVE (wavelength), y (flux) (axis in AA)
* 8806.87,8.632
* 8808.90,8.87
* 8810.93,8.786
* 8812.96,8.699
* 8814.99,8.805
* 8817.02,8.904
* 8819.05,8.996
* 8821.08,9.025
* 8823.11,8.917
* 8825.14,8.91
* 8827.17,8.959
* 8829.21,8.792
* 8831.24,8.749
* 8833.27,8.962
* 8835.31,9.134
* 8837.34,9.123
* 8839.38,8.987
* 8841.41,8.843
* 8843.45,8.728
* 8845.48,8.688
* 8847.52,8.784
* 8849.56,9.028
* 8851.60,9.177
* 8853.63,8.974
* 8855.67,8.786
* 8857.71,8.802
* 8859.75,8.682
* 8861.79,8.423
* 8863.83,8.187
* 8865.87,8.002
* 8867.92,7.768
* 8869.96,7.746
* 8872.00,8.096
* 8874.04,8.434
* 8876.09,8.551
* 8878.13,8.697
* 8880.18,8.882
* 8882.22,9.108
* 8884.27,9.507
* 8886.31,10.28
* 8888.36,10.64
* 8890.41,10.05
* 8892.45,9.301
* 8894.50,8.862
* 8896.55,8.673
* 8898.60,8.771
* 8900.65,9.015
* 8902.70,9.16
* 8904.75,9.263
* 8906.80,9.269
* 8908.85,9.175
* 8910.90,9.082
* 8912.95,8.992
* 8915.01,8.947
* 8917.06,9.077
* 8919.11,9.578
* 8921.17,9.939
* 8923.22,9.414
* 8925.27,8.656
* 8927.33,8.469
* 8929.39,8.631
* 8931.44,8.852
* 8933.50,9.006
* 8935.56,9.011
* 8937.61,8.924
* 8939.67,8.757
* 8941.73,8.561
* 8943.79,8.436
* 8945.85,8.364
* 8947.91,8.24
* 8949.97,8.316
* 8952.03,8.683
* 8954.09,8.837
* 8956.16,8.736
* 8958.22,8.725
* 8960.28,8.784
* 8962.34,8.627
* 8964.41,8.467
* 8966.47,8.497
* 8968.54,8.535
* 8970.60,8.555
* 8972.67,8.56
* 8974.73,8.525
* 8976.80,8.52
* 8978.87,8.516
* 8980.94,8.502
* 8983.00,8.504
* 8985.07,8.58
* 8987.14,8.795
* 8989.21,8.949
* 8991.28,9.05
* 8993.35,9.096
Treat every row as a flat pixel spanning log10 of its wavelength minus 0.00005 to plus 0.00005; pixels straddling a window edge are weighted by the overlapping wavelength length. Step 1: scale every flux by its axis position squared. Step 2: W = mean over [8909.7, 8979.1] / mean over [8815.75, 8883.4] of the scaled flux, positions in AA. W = 1.03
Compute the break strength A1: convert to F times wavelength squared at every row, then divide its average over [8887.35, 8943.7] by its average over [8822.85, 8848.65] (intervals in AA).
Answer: 1.04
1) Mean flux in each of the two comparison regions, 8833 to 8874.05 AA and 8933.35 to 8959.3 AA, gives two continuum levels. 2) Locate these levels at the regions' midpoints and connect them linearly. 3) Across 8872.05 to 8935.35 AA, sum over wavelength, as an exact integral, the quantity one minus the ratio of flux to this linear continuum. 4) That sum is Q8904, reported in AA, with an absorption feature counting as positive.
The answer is -3.53 AA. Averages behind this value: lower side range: 8.63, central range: 9.12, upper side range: 8.65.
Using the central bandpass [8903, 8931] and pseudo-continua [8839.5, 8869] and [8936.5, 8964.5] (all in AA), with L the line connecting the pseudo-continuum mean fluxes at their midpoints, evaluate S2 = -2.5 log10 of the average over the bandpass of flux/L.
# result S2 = -0.06 mag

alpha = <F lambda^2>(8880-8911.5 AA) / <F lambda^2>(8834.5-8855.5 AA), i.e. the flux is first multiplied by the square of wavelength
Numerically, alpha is 1.1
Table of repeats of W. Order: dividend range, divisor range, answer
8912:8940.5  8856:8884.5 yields 1.08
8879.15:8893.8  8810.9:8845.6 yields 1.10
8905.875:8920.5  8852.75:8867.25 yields 1.09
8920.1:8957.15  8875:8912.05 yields 0.96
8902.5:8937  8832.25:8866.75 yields 1.05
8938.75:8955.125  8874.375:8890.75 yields 0.92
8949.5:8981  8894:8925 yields 0.95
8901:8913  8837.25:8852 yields 1.05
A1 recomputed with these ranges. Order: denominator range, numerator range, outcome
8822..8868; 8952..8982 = 1.01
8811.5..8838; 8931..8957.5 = 1.00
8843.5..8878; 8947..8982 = 1.03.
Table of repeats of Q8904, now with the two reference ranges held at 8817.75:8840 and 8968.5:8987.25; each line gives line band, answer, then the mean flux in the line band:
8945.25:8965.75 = 0.07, 8.58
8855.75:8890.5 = 0.21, 8.78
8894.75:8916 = -0.68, 9.03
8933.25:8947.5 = -0.05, 8.69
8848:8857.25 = -0.08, 8.97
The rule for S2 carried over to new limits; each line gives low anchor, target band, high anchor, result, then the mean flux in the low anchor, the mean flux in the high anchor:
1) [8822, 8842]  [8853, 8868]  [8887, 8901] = 0.08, 8.94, 9.36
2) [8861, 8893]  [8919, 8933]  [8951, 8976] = -0.04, 8.85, 8.63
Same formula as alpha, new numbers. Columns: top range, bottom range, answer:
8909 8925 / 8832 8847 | 1.06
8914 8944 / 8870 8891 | 0.99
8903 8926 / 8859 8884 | 1.11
